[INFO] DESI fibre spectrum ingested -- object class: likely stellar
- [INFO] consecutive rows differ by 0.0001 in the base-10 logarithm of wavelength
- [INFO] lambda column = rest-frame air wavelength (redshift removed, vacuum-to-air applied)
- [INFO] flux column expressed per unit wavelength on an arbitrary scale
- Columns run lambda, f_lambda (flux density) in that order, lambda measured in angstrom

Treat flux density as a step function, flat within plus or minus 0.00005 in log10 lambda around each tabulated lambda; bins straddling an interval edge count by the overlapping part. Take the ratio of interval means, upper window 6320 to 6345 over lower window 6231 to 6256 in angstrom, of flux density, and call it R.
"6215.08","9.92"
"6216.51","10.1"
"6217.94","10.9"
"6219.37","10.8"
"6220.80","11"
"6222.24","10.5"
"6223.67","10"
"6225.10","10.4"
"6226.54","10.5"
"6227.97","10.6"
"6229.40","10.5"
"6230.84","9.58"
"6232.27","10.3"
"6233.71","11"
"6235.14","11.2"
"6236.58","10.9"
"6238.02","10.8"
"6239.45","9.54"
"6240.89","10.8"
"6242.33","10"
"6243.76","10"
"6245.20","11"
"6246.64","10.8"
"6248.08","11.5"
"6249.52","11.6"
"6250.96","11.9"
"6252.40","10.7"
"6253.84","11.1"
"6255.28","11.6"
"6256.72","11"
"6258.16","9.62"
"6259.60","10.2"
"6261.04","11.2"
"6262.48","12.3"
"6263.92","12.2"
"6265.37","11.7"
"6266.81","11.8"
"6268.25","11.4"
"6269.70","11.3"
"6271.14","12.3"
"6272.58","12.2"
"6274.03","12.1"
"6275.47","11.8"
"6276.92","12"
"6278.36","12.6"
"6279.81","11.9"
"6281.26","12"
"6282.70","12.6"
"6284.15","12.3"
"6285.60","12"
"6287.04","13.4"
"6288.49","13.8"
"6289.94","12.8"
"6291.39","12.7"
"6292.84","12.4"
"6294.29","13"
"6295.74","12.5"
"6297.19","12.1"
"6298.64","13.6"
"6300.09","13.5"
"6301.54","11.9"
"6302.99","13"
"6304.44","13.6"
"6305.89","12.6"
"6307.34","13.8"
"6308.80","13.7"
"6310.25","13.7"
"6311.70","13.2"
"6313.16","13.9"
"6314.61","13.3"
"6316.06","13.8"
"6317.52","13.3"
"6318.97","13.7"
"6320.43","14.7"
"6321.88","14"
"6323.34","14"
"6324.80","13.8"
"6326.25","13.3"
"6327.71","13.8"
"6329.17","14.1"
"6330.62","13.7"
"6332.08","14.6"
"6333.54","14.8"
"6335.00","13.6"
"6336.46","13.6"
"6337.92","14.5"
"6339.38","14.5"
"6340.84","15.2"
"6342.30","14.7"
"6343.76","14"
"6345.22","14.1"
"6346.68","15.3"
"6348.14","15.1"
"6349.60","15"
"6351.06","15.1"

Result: 1.31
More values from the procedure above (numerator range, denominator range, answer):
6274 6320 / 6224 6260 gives 1.21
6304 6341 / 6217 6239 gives 1.31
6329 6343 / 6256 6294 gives 1.20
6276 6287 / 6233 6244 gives 1.16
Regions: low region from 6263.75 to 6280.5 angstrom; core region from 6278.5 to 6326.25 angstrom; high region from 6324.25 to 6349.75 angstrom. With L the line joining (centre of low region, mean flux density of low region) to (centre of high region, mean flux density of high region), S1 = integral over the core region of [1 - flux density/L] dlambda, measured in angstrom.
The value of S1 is -0.4 angstrom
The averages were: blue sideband 11.9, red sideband 14.3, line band 13.1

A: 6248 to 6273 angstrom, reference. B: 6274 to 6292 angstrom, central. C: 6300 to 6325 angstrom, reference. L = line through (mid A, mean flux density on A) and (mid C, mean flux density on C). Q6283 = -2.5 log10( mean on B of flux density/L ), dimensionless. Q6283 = -0.01 mag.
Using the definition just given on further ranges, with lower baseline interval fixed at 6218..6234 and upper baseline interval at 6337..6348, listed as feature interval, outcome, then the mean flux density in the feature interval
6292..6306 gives 0.021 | 12.8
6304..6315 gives -0.002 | 13.5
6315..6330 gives 0.006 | 13.8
